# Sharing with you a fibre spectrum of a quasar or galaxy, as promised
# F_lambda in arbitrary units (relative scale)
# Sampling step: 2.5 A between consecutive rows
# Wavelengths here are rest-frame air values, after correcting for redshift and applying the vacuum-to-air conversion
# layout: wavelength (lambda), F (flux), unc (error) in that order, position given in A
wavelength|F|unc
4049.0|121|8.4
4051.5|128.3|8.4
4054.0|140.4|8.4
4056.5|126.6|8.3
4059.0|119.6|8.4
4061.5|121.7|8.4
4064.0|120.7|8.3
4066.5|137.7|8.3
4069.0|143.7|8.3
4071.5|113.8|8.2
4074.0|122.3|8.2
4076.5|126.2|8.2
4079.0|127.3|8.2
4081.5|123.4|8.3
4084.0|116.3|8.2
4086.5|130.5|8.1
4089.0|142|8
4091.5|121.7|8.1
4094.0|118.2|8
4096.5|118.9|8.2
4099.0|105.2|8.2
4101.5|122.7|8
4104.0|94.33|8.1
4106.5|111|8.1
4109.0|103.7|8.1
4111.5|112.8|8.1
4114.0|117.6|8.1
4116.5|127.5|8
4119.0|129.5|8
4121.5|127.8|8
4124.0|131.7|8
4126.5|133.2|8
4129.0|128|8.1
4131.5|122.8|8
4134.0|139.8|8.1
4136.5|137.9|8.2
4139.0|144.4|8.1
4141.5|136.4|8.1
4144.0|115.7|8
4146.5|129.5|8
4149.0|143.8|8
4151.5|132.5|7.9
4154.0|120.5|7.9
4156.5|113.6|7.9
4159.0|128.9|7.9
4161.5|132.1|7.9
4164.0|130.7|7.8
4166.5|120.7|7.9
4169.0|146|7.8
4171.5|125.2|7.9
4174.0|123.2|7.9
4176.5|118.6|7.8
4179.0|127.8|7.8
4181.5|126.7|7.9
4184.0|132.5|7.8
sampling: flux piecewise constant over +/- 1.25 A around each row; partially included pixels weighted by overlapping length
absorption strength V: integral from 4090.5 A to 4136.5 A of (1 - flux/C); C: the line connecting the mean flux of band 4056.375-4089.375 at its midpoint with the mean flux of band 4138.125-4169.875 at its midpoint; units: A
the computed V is 2.6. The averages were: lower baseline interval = 126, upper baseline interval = 130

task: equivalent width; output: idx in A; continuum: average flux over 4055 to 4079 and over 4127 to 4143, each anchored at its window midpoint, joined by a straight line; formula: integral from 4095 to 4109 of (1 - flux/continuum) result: 2.2 A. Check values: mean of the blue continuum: 126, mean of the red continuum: 135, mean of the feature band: 110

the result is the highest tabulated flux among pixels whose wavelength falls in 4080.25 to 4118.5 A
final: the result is 142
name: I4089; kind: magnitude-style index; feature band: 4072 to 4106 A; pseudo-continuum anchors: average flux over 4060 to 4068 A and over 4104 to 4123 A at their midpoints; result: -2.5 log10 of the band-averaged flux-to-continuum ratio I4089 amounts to 0.02 mag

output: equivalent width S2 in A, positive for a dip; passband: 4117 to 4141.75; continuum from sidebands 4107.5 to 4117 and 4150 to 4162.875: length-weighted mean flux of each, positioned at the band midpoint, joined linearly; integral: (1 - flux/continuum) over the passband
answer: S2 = -2.9 A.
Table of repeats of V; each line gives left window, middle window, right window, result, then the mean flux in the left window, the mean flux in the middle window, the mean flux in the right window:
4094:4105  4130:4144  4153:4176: -1.6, 112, 134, 127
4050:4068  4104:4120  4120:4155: 1.9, 128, 115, 132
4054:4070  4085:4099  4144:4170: 0.5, 129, 124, 129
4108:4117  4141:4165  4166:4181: -1.0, 115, 128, 127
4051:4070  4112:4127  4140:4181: 0.2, 130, 127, 128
